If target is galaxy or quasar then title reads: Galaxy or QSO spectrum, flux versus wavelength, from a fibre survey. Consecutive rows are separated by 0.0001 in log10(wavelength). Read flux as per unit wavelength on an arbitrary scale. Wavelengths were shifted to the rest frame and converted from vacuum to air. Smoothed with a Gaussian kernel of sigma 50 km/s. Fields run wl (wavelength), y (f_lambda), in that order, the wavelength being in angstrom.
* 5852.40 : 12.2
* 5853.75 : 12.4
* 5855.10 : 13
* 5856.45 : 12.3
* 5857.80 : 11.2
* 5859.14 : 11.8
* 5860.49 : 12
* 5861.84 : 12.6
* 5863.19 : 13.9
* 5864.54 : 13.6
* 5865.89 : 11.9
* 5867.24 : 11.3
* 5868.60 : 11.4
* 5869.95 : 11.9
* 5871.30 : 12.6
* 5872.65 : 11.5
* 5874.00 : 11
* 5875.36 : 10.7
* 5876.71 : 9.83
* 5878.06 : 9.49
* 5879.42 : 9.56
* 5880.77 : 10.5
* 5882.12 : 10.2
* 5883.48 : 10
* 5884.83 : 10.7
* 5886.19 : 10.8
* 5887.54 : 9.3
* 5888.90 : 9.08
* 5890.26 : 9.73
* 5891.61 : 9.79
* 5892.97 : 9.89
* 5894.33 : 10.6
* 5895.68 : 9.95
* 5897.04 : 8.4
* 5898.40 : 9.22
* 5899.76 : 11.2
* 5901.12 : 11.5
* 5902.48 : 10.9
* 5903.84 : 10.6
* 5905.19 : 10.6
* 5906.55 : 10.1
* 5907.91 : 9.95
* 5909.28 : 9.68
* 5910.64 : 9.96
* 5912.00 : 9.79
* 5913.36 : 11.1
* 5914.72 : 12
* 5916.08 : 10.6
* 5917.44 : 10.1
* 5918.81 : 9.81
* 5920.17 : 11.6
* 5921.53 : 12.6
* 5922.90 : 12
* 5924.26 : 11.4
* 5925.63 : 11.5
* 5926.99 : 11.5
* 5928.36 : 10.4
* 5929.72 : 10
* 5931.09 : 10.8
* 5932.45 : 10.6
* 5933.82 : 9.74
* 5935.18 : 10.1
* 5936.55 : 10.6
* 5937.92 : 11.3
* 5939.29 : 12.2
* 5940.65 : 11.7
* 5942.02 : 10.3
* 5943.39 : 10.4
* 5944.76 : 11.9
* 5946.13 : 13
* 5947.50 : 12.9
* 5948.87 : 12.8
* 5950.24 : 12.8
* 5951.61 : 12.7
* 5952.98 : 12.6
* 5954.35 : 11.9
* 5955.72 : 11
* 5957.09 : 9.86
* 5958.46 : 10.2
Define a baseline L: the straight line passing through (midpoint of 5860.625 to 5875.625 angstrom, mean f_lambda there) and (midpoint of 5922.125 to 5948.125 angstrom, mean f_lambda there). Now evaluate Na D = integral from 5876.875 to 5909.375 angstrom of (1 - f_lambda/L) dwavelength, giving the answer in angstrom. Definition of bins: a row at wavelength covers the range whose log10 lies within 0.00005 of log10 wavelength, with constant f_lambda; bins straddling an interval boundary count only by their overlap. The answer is 4.6 angstrom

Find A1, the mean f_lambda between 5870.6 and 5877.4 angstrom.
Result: 11.1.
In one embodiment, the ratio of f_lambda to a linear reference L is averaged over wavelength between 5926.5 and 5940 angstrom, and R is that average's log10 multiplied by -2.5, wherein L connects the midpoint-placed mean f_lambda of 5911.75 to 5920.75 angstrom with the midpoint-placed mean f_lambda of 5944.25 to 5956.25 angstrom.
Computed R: 0.08 mag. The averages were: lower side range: 10.8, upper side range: 12.4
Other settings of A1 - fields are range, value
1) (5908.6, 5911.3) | 9.82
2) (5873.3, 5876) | 10.8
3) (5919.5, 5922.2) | 12.1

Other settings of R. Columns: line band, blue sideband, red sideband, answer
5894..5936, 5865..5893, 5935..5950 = 0.059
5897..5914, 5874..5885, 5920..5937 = 0.030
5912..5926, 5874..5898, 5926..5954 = -0.034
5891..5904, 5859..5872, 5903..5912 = 0.048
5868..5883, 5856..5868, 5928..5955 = 0.130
